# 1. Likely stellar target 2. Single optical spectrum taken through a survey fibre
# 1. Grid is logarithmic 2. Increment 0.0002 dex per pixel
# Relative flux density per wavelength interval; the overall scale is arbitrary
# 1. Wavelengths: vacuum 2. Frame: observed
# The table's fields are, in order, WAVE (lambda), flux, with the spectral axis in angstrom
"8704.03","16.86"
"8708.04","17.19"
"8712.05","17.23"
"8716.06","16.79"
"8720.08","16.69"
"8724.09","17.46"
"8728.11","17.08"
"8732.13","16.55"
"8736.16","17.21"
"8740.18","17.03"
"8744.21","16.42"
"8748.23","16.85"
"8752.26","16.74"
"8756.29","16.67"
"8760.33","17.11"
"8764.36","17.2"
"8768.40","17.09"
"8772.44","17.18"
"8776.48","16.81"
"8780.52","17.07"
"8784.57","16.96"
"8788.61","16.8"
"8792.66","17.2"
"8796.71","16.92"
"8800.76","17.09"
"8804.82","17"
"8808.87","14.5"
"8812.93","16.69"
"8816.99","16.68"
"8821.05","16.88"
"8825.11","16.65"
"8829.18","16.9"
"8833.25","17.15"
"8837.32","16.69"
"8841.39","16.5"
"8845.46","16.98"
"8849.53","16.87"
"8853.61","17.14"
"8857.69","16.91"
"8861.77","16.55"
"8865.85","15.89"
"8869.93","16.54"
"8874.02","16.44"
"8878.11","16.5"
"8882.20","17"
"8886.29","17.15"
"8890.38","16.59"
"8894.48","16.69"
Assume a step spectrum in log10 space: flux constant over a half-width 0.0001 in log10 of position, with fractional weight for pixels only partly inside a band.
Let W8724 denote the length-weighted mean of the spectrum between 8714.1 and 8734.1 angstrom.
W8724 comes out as 16.9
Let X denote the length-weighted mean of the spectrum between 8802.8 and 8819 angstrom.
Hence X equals 16.2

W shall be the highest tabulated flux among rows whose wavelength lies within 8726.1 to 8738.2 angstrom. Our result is 17.21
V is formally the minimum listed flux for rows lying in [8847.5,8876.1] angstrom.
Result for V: 15.89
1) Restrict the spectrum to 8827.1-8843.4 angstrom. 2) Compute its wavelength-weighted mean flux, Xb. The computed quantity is 16.8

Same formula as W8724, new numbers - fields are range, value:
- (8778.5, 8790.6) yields 16.9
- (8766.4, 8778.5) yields 17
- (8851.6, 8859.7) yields 17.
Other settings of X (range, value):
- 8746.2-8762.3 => 16.8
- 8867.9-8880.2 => 16.5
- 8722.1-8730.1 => 17.3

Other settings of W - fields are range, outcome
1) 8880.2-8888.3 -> 17.15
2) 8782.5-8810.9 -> 17.2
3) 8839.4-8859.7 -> 17.14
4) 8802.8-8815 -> 17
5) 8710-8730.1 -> 17.46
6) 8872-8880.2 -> 16.5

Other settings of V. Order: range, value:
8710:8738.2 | 16.55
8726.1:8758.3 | 16.42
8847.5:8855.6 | 16.87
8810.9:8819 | 16.68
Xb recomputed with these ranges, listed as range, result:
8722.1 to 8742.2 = 17.1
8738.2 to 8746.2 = 16.7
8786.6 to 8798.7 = 17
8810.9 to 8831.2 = 16.8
